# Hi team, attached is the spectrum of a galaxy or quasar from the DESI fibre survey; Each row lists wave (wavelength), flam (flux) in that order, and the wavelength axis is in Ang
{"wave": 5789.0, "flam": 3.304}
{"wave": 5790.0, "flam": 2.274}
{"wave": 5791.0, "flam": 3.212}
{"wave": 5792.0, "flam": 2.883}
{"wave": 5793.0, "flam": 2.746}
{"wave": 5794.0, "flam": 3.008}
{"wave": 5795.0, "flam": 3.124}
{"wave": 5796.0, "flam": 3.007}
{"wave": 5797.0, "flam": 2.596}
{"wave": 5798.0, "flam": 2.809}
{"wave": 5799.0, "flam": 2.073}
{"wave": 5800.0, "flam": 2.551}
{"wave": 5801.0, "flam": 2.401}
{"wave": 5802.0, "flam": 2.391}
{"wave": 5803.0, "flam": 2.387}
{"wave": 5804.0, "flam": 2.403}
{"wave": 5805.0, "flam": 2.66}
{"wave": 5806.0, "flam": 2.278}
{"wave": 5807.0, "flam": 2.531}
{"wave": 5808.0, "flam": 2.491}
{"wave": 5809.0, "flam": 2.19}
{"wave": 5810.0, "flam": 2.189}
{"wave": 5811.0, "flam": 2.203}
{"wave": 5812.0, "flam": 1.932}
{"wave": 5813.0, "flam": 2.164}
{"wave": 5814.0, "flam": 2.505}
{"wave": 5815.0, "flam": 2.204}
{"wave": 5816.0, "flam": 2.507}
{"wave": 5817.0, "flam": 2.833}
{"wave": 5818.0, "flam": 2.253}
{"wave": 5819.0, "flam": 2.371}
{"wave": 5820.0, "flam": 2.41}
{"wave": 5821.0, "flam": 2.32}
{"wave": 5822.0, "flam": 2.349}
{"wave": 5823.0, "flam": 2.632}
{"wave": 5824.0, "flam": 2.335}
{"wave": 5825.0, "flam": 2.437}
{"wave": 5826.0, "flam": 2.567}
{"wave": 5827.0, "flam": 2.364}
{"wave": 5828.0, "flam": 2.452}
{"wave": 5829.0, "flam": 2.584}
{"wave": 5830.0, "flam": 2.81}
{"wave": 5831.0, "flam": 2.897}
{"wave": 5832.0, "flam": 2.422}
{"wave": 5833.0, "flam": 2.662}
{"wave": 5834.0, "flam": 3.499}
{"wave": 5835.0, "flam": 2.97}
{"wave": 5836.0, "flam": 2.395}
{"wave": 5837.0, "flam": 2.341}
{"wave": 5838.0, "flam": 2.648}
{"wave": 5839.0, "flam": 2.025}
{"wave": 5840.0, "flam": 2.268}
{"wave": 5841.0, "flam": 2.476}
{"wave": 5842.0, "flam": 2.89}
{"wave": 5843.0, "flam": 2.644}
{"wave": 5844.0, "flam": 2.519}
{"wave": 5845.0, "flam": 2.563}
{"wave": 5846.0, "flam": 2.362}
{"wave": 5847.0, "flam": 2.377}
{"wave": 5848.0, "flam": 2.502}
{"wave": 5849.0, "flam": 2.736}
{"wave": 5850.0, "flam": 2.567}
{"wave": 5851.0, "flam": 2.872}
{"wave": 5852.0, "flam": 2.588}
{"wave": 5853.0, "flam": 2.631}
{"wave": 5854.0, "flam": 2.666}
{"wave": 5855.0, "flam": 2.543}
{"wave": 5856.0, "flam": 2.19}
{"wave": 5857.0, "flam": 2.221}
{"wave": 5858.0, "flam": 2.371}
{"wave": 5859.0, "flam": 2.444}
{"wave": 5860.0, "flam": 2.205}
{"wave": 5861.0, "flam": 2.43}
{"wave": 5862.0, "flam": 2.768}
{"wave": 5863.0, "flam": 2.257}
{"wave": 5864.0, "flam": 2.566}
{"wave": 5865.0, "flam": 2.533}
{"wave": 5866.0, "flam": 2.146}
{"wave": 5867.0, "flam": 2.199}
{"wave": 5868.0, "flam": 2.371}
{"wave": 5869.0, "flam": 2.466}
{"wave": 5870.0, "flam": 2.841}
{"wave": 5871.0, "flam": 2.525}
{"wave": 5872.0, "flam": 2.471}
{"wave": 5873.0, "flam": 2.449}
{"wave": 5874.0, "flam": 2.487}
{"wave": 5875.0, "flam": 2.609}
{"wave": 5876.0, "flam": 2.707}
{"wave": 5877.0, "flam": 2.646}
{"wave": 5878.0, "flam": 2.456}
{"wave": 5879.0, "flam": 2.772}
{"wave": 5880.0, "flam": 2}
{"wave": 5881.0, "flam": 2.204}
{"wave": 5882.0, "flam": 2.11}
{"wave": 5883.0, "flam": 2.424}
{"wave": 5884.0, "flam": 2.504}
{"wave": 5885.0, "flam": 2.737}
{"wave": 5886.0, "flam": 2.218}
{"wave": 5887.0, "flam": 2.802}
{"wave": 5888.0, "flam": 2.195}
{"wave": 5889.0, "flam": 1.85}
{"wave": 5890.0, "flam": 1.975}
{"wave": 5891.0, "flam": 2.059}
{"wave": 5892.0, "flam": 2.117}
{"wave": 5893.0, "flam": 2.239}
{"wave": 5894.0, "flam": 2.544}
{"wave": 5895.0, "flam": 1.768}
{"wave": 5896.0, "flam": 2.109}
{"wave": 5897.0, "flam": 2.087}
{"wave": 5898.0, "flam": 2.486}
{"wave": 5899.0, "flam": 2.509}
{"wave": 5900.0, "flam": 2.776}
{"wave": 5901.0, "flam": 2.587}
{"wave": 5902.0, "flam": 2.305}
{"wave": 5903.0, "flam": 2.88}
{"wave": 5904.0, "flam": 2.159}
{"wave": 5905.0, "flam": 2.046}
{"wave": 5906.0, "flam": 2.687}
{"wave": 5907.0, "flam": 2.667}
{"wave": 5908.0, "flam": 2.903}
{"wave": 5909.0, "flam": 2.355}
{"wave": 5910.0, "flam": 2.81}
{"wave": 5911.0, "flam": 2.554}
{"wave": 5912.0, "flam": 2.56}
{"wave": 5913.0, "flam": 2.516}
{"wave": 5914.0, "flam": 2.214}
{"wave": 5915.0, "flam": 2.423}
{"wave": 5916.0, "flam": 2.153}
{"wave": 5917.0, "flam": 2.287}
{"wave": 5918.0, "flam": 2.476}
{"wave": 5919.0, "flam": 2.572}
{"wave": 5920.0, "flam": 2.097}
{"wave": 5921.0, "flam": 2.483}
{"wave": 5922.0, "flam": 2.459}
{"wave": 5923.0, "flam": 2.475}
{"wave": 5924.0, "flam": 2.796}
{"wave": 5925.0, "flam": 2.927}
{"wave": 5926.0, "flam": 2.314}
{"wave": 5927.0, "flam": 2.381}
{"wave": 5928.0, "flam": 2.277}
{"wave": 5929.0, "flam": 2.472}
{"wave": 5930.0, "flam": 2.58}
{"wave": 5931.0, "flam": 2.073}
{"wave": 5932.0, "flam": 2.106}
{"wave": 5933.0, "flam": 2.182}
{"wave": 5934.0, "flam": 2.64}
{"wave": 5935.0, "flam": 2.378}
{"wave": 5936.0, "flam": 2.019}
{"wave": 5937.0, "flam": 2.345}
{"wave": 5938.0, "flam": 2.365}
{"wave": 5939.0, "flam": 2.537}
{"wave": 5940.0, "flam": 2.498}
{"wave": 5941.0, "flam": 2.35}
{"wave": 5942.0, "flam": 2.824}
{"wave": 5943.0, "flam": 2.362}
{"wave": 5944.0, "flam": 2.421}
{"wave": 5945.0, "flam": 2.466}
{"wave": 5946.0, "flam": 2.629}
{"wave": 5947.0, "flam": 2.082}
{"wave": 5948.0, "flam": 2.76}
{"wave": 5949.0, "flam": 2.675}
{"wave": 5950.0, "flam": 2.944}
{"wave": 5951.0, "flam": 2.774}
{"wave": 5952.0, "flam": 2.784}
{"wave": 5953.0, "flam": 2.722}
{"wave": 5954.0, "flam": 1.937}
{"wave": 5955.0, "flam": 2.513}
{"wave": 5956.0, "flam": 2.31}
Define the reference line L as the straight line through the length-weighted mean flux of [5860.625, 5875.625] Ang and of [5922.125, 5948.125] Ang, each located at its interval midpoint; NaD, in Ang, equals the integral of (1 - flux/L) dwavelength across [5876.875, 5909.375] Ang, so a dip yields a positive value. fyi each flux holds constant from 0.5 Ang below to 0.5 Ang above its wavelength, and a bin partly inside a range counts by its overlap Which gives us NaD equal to 1.23 Ang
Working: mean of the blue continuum 2.48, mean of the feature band 2.37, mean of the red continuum 2.43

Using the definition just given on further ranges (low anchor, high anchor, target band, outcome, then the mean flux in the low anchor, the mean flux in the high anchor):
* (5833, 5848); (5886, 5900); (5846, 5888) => -1.33 Ang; 2.57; 2.23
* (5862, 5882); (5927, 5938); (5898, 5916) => -1.07 Ang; 2.46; 2.31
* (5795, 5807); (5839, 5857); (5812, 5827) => 0.76 Ang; 2.53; 2.53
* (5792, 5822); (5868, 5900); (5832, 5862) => -1.48 Ang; 2.47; 2.37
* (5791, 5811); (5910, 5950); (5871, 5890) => 0.57 Ang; 2.57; 2.44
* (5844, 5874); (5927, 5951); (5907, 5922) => -0.08 Ang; 2.48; 2.44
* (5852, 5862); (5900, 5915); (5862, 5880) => -0.23 Ang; 2.44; 2.52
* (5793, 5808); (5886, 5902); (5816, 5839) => -0.56 Ang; 2.59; 2.27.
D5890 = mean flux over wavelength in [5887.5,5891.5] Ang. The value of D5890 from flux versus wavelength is 2.02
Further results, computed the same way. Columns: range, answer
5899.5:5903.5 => 2.64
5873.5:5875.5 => 2.55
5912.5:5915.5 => 2.38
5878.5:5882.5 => 2.27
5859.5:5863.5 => 2.42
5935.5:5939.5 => 2.32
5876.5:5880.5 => 2.47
